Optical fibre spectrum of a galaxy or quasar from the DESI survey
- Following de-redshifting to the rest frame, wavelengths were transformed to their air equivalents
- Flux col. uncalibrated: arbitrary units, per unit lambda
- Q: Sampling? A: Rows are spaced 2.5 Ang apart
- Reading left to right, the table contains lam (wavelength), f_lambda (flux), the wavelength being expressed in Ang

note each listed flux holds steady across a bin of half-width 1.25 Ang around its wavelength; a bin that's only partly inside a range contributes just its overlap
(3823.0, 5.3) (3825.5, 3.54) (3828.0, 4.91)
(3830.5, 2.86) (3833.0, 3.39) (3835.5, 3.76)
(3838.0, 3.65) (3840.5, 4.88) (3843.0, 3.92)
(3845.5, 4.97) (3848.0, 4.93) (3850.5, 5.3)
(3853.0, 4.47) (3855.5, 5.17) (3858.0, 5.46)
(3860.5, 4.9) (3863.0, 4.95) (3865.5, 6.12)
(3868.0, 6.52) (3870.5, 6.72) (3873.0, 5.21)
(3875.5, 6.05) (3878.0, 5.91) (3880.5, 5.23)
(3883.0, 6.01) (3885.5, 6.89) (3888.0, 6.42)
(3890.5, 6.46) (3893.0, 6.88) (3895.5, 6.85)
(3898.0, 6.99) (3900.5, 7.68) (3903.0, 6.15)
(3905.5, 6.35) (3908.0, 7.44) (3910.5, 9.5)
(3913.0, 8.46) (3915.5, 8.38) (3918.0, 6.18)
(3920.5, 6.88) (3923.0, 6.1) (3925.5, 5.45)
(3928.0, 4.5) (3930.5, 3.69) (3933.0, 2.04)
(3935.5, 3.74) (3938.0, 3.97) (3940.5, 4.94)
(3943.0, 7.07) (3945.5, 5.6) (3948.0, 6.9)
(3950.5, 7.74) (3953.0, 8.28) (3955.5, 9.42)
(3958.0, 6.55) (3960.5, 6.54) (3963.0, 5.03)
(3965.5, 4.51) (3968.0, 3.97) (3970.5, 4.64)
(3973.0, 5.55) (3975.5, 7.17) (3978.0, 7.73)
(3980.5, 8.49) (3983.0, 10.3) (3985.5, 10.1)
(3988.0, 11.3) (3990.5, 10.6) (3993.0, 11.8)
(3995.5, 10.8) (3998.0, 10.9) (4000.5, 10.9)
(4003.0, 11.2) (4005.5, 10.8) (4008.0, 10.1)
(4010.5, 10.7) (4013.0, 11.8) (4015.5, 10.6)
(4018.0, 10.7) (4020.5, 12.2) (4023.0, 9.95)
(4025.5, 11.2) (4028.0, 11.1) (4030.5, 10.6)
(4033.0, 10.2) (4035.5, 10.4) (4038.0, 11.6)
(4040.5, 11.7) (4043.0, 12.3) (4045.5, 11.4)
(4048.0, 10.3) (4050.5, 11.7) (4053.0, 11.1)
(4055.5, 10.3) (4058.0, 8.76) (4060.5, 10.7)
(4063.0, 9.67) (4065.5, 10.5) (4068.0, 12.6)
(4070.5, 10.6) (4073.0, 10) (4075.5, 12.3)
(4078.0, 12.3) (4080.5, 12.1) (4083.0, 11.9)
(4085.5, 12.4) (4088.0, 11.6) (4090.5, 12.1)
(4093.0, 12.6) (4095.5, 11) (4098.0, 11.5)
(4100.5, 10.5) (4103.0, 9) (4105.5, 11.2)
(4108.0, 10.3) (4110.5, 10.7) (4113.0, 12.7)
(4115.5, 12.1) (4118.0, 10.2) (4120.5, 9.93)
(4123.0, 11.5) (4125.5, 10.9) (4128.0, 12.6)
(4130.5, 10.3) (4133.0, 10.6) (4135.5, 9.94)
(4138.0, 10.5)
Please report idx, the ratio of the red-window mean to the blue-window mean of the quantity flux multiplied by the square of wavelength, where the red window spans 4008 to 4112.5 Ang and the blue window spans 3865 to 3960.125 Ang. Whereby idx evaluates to 1.88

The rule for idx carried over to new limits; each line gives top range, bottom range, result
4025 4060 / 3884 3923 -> 1.64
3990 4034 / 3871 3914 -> 1.72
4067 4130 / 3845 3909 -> 2.11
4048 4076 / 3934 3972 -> 1.91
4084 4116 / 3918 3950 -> 2.38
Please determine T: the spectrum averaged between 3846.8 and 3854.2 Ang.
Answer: 4.9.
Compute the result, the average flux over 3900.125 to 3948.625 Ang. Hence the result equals 6.01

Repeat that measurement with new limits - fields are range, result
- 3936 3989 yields 6.88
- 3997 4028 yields 10.9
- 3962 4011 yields 8.82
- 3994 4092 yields 11.1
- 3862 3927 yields 6.61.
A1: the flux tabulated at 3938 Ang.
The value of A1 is 3.97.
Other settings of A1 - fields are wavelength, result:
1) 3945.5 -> 5.6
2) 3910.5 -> 9.5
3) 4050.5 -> 11.7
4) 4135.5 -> 9.94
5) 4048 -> 10.3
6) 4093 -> 12.6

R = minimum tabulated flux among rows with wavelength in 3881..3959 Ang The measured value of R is 2.04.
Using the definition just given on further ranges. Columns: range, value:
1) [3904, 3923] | 6.1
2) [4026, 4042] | 10.2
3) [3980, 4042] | 8.49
